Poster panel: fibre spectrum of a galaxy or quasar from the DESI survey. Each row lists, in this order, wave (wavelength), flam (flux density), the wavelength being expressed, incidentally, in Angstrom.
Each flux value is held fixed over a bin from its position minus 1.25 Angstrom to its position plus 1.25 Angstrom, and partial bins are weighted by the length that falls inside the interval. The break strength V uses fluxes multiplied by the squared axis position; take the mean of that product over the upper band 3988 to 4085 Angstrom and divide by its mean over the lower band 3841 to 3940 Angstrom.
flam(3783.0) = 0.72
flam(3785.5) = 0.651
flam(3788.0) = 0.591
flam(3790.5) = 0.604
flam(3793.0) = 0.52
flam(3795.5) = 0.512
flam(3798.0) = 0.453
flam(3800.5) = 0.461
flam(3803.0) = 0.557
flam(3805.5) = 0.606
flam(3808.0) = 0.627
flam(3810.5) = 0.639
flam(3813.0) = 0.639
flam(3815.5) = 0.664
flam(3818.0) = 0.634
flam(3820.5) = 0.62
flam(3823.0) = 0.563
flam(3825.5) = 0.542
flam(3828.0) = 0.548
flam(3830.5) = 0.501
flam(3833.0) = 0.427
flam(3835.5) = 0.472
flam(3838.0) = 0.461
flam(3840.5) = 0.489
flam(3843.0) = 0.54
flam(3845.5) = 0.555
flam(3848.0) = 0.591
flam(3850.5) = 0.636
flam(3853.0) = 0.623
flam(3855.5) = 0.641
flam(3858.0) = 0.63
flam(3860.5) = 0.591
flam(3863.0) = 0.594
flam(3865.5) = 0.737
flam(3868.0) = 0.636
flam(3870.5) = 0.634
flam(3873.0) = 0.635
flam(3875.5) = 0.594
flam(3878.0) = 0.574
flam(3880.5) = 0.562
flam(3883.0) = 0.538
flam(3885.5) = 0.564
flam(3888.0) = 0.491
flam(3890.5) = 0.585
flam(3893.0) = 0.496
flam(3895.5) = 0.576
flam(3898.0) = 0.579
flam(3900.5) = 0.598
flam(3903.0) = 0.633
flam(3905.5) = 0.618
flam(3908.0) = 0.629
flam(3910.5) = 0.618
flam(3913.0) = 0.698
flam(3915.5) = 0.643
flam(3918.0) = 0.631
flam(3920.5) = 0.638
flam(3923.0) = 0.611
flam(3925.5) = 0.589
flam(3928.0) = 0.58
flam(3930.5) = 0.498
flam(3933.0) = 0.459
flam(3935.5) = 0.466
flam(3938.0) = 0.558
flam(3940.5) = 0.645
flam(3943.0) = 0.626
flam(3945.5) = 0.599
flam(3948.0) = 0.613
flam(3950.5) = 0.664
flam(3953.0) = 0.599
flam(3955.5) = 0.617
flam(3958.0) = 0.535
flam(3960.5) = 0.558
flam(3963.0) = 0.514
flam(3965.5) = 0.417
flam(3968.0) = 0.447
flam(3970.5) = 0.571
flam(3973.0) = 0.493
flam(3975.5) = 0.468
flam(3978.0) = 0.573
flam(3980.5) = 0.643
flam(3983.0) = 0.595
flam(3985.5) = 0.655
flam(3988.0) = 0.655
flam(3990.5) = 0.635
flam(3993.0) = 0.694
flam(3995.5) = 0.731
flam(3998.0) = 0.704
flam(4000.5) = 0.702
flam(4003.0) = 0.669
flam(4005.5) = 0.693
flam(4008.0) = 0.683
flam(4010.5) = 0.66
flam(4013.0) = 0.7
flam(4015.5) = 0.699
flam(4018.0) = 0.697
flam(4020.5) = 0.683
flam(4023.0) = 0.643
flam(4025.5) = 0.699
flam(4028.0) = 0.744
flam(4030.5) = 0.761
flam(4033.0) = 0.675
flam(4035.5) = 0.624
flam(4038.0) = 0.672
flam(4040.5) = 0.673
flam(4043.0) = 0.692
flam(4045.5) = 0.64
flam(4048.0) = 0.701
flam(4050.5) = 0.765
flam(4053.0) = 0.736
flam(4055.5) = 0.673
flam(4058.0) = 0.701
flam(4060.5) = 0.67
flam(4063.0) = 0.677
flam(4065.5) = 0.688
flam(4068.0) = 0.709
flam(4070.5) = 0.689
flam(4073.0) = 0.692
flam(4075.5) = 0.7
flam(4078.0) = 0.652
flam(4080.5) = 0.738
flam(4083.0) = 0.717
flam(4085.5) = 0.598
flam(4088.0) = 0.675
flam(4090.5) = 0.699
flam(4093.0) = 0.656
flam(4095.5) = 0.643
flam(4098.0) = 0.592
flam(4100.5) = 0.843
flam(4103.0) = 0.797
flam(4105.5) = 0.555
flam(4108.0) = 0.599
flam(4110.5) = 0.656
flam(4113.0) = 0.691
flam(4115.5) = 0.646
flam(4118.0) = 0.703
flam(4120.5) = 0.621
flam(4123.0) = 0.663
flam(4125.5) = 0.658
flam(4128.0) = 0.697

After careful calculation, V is 1.26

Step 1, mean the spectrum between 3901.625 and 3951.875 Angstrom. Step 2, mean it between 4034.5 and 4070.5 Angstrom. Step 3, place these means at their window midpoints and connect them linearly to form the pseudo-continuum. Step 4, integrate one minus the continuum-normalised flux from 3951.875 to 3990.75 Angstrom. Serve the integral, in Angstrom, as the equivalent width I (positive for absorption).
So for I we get 4.5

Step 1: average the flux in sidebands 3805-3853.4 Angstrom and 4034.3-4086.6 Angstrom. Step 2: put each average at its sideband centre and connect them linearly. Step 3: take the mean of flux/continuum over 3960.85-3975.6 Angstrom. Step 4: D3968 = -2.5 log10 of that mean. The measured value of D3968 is 0.29 mag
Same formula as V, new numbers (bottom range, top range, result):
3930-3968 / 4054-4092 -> 1.31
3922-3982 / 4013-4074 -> 1.30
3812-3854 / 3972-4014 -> 1.25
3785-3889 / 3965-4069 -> 1.26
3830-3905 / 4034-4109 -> 1.32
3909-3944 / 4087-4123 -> 1.24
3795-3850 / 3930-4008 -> 1.16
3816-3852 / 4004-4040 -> 1.39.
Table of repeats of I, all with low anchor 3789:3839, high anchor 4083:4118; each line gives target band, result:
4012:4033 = -2.1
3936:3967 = 1.7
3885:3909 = 0.4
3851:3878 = -2.6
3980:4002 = -1.6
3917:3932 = 0.2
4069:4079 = -0.4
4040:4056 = -1.3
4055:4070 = -0.8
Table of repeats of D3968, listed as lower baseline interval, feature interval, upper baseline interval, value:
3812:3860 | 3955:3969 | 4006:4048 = 0.25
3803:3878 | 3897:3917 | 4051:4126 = -0.03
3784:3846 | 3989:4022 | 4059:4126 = -0.08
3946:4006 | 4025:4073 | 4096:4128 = -0.09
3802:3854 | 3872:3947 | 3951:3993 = -0.03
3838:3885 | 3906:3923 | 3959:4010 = -0.07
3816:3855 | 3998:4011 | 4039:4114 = -0.07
